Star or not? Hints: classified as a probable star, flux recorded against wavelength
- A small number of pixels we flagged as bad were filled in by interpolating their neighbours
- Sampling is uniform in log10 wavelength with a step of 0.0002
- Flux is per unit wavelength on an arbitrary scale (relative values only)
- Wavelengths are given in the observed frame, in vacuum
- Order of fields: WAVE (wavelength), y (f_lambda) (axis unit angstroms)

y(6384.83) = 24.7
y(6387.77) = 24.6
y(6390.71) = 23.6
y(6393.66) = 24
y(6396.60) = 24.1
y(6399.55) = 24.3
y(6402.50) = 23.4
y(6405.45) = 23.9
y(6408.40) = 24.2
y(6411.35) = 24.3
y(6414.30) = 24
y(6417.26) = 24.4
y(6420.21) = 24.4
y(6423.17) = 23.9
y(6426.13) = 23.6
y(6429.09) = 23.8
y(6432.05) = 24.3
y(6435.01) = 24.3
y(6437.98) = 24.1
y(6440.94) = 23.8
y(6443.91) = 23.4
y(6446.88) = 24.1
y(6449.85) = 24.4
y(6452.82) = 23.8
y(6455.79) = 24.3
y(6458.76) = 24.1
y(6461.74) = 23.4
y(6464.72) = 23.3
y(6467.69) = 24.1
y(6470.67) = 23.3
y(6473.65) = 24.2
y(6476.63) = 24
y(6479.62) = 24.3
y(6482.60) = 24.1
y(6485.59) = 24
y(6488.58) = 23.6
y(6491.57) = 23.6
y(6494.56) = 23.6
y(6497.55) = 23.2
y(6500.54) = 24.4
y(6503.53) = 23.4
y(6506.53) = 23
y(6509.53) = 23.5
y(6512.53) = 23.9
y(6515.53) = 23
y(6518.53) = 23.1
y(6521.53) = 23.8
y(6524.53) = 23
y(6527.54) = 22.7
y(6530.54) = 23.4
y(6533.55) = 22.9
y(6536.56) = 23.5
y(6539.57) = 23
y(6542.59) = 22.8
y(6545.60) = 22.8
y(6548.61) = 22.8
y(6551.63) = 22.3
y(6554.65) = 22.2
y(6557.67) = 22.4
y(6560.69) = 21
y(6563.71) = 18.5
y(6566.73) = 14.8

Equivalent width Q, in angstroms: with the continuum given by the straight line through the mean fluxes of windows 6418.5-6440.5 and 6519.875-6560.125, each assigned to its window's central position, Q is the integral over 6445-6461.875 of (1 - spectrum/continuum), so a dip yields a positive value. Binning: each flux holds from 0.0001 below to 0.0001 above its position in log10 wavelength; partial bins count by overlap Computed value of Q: -0.2 angstroms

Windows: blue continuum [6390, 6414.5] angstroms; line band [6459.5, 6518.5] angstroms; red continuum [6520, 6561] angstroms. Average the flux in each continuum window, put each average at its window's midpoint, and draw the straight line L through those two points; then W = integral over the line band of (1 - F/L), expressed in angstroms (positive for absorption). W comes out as -1.07 angstroms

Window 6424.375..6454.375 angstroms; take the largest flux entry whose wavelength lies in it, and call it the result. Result 24.4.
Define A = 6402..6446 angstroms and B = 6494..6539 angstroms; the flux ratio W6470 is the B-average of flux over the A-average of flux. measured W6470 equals 1.0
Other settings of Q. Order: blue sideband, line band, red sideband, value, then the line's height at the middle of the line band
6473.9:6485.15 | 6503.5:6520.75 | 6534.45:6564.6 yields -0.07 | 23.2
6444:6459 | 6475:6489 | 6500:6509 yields -0.17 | 23.7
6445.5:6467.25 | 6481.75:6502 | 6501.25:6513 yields -0.15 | 23.6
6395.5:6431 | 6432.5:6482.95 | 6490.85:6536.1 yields -0.45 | 23.7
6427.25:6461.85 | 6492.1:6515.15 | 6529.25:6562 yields -0.33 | 23.2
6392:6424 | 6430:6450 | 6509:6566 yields -0.28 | 23.7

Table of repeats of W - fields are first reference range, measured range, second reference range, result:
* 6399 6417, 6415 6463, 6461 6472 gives -0.5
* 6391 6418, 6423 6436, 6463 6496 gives 0.0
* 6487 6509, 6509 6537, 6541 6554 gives -0.2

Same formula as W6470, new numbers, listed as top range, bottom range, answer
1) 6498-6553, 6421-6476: 0.97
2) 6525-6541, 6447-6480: 0.97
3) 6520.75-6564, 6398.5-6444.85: 0.94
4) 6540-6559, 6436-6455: 0.94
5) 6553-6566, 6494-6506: 0.88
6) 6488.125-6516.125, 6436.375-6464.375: 0.98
